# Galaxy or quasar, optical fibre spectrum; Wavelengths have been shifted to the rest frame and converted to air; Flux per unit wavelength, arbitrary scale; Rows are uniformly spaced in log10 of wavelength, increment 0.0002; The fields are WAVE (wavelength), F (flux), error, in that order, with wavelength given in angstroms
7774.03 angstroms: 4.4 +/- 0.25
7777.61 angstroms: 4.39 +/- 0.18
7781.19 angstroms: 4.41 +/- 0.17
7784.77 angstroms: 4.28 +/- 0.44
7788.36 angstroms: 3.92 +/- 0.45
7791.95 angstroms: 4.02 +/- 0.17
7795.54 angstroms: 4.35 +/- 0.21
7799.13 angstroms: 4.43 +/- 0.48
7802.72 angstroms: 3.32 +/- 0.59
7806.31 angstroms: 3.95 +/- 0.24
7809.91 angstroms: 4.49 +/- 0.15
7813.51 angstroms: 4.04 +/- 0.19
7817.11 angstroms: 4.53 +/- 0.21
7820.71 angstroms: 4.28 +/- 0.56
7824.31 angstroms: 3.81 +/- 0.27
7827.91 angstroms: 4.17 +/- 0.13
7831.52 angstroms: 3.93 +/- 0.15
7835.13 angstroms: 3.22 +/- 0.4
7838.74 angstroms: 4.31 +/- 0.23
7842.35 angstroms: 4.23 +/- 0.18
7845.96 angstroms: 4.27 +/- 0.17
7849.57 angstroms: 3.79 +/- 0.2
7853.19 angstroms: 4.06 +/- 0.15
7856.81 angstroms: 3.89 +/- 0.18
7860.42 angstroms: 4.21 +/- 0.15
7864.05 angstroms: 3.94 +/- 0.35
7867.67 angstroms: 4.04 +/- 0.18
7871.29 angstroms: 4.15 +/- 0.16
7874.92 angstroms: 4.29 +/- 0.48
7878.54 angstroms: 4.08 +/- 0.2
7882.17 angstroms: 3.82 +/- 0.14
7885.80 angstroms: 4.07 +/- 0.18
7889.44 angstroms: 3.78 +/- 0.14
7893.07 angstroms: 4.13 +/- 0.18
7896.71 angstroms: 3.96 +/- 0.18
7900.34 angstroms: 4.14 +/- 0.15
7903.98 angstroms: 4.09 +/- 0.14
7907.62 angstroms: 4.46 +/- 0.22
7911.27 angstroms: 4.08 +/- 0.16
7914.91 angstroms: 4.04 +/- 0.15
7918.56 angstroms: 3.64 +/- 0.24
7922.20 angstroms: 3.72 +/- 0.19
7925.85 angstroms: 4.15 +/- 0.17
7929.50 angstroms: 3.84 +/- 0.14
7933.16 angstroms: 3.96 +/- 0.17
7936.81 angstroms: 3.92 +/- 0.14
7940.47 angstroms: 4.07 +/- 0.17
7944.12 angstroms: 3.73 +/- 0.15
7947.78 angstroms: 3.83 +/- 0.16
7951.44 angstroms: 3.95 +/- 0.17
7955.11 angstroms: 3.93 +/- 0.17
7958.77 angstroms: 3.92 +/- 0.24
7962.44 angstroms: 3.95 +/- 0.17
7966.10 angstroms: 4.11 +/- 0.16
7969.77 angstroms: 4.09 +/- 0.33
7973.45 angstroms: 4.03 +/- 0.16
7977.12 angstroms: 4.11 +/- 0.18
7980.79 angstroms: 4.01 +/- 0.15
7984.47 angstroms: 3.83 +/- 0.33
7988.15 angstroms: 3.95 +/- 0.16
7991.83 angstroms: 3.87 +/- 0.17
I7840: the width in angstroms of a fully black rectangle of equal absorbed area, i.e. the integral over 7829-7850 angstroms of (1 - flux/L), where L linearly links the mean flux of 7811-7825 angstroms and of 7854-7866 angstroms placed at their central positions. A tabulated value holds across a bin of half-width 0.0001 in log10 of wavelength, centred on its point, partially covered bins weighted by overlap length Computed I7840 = 0.68 angstroms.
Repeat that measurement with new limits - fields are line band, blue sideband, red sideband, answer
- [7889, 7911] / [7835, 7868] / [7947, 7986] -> -0.55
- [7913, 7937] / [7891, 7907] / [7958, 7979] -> 1.10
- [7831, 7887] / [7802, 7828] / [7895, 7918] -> 1.10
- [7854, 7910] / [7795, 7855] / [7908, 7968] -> -0.96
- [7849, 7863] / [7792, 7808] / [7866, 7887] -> 0.20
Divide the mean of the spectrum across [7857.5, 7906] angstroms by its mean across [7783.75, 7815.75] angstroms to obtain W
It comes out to 1.0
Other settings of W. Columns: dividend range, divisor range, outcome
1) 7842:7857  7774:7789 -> 0.94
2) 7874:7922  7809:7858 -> 0.99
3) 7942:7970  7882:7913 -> 0.97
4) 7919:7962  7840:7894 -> 0.96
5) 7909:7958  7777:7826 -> 0.94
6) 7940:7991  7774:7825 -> 0.95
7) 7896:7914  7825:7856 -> 1.04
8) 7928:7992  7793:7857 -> 0.97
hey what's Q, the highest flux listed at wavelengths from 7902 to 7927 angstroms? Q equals 4.46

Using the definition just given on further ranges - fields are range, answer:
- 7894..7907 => 4.14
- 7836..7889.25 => 4.31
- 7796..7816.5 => 4.49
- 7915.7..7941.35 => 4.15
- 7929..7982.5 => 4.11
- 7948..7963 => 3.95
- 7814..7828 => 4.53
